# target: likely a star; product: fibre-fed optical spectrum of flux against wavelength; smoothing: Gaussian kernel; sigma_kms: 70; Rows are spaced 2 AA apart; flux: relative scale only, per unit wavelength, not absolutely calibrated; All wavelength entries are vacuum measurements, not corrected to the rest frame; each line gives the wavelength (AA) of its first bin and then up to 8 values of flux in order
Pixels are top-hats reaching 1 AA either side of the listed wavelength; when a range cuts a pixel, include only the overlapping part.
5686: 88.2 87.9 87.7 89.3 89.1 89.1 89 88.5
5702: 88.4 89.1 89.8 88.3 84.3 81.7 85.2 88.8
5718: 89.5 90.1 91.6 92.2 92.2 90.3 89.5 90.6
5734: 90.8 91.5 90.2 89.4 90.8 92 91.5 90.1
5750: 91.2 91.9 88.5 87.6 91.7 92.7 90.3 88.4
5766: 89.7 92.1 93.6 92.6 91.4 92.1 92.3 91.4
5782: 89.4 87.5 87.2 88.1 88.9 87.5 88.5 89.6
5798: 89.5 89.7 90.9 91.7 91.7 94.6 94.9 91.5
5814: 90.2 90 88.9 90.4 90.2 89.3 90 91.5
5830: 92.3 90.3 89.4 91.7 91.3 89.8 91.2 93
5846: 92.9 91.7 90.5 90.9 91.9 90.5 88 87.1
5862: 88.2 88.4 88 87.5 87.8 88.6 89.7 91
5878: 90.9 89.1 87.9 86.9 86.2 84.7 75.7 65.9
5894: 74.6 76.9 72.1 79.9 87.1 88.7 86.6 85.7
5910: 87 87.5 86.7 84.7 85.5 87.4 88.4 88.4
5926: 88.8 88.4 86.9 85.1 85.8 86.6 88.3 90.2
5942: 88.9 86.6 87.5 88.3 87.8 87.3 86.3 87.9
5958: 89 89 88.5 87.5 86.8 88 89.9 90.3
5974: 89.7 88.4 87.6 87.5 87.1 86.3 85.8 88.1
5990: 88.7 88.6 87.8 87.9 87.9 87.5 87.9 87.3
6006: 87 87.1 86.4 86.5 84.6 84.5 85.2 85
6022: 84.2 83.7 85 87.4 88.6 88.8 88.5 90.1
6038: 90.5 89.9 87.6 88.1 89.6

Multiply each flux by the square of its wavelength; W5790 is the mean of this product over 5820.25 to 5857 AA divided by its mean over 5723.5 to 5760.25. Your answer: 1.0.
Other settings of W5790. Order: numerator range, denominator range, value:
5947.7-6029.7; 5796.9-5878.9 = 1.02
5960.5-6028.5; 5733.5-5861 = 1.03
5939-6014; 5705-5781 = 1.05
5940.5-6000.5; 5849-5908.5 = 1.06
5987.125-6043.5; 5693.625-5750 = 1.08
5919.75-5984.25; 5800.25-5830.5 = 1.01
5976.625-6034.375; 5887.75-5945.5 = 1.06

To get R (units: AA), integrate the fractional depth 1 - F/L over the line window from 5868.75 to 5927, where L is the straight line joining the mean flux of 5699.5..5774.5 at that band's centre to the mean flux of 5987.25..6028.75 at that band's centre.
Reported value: 2.0 AA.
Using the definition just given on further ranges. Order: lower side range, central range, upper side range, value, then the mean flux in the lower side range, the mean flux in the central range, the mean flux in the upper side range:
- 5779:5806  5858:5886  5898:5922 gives -0.5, 89.3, 88.4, 85.6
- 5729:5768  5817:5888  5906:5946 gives -0.9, 90.5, 89.7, 87.2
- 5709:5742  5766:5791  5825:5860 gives -0.1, 89.3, 90.5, 90.9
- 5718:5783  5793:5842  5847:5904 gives -1.5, 90.9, 90.8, 85.7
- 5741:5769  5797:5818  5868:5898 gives -0.9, 90.6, 91.3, 83.7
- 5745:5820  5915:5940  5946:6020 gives 0.3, 90.5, 87.2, 87.5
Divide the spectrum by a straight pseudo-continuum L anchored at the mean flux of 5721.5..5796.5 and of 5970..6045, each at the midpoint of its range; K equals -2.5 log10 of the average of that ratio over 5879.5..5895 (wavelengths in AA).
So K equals 0.10 mag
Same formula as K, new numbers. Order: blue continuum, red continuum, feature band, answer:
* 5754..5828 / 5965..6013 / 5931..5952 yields 0.01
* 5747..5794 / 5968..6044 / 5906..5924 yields 0.02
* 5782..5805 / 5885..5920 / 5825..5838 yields -0.05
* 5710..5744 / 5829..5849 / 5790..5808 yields 0.01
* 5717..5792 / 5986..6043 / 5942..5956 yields 0.01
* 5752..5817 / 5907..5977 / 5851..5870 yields 0.00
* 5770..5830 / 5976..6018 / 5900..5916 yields 0.03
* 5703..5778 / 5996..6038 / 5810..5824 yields -0.02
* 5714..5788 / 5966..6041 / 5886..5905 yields 0.13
